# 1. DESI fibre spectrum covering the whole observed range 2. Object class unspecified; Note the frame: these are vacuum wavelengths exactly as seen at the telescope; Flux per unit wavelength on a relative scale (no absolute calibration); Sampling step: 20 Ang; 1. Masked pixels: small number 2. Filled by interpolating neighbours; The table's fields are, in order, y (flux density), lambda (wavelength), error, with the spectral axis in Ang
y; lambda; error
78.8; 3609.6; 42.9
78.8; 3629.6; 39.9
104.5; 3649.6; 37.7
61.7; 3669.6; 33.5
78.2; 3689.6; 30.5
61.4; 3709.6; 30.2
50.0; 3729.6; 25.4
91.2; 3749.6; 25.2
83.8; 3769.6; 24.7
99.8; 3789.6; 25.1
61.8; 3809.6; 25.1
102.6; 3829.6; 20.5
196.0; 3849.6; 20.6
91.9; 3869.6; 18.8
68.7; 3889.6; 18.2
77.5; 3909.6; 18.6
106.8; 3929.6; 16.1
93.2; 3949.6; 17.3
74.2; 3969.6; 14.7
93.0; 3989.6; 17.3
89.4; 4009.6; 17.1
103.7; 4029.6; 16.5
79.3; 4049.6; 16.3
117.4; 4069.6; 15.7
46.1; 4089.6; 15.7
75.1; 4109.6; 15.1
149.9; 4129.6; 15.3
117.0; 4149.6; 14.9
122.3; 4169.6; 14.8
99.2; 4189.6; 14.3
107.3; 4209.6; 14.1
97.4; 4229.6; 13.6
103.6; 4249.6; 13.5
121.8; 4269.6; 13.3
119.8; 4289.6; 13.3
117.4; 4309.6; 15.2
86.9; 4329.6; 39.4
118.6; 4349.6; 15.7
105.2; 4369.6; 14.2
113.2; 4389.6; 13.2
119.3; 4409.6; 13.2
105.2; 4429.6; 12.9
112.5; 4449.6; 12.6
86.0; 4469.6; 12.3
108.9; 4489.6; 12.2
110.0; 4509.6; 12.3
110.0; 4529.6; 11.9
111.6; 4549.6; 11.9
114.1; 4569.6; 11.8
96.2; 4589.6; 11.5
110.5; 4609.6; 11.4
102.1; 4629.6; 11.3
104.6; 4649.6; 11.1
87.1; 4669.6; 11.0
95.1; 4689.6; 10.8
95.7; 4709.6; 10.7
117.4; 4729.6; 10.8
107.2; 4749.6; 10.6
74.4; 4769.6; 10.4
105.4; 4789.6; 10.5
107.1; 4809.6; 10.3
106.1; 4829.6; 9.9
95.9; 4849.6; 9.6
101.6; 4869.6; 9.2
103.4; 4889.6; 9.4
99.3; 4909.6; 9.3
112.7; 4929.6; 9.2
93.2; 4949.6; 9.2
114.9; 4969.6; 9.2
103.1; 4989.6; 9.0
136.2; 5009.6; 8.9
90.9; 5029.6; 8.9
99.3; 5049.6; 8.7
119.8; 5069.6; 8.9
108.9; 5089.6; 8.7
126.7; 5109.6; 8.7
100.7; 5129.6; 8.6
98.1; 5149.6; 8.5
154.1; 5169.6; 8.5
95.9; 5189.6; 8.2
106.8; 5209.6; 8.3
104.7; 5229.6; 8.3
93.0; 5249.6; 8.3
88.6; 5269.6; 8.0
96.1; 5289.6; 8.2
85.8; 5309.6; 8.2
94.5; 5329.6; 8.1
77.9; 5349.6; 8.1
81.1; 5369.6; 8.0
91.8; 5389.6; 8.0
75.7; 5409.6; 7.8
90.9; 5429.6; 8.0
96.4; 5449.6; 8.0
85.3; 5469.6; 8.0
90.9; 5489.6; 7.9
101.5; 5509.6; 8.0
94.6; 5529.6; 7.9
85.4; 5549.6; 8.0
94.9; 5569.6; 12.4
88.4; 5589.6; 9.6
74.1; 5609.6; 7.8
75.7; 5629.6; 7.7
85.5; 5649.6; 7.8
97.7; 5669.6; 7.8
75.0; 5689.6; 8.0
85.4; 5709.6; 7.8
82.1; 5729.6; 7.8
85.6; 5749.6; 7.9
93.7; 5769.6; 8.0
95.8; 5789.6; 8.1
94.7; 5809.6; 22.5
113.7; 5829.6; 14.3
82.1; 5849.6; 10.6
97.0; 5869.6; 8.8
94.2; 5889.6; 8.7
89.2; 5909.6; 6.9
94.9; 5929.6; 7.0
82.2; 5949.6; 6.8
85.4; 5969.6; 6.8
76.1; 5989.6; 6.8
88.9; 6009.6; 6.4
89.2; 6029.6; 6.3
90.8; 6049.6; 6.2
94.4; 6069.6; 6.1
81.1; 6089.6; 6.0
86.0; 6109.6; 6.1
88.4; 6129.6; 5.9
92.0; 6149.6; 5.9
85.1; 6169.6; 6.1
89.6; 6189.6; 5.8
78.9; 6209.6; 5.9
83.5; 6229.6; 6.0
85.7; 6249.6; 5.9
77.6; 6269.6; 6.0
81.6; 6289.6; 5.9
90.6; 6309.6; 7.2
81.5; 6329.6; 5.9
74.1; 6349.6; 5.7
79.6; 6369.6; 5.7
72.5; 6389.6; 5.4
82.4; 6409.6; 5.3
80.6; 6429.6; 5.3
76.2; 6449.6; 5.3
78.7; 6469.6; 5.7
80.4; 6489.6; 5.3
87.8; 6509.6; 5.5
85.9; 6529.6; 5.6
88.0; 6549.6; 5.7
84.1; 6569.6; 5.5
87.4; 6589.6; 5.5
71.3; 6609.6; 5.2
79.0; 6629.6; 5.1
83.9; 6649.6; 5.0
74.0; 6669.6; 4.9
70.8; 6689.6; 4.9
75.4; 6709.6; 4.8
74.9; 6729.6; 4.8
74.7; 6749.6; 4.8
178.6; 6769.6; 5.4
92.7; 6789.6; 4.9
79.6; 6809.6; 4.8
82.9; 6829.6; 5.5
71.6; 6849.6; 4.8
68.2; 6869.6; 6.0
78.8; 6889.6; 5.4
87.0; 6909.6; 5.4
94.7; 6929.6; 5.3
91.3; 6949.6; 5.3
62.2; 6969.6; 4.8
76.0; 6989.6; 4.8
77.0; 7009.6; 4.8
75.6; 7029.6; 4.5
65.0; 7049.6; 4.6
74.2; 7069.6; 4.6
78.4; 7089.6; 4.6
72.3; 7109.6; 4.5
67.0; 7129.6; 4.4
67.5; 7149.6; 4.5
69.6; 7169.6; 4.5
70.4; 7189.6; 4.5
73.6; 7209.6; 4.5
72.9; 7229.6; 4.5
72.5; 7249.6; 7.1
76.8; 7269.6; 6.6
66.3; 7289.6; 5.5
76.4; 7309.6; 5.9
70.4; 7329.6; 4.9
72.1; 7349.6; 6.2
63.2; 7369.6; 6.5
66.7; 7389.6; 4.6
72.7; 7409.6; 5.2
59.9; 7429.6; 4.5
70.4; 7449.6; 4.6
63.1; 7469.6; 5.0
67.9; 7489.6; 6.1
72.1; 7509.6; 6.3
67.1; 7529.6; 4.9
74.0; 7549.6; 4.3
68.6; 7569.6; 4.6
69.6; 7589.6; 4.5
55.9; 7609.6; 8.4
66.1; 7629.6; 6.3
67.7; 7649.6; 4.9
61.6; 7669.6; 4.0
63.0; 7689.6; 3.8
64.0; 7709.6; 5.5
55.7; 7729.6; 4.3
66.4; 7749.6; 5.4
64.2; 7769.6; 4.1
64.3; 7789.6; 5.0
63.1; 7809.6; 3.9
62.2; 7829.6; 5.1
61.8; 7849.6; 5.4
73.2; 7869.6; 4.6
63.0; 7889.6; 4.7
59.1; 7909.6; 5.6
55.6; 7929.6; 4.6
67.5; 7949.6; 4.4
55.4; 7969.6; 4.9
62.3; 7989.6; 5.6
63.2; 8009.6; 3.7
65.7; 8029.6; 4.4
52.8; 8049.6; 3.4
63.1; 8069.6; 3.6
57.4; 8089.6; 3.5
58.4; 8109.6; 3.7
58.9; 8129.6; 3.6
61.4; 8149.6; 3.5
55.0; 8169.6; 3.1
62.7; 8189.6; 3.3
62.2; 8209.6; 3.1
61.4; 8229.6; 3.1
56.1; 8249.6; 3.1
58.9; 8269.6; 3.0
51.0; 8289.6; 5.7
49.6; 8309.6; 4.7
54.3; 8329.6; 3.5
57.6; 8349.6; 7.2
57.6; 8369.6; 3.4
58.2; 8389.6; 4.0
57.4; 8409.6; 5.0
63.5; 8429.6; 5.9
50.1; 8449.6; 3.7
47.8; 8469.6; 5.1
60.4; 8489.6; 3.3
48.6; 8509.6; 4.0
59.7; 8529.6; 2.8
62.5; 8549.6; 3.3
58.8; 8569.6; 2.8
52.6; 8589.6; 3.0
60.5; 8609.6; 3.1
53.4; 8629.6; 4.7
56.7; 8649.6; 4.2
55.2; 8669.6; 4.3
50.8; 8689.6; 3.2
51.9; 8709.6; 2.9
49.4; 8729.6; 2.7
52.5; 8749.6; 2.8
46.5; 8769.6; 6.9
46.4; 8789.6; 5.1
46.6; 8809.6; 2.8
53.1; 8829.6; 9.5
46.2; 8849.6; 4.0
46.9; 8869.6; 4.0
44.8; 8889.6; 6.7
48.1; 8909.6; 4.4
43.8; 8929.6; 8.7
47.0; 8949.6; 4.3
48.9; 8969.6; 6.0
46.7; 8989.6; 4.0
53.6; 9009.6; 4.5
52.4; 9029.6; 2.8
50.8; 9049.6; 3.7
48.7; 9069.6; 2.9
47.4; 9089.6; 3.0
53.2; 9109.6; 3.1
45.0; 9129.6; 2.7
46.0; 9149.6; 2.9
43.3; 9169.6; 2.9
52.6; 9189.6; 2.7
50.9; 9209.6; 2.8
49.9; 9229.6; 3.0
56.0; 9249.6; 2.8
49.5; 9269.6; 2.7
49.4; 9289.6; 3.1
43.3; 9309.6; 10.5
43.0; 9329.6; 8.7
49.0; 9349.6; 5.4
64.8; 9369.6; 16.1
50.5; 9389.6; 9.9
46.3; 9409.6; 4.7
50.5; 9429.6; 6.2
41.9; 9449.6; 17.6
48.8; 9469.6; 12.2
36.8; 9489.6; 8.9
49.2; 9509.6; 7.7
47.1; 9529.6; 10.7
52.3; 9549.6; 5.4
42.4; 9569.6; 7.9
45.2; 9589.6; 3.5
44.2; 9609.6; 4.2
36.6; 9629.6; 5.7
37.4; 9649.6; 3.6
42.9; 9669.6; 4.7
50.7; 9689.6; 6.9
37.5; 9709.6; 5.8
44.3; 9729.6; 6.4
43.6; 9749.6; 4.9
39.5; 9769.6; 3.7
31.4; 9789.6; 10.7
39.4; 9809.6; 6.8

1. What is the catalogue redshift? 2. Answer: 0.03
